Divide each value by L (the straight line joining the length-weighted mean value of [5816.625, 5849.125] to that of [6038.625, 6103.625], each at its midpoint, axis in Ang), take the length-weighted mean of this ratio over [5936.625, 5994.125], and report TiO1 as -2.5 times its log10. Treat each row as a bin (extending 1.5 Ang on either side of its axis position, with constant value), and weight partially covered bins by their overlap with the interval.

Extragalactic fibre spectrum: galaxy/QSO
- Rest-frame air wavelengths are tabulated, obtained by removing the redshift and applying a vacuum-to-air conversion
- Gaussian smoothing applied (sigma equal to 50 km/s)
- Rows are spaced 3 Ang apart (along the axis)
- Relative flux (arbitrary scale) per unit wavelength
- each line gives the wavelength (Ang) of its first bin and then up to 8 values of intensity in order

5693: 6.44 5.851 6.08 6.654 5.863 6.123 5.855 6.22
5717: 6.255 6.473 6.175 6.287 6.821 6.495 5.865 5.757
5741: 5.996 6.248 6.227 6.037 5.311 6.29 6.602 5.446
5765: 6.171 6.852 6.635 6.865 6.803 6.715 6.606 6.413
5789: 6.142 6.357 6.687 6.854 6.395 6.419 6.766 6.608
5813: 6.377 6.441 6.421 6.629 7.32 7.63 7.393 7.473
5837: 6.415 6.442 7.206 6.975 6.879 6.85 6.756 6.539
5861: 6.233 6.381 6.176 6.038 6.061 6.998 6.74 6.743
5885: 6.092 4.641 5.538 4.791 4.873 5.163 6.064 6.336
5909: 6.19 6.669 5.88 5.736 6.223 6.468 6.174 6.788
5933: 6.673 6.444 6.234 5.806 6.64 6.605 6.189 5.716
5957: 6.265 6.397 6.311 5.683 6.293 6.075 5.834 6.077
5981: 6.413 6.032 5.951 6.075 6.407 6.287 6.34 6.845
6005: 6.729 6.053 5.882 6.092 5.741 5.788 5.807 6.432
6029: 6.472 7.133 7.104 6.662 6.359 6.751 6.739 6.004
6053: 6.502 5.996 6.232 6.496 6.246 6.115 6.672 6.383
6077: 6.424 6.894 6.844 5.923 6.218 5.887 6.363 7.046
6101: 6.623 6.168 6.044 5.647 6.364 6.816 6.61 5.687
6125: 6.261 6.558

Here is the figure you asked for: 0.085 mag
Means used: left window 6.97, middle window 6.16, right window 6.41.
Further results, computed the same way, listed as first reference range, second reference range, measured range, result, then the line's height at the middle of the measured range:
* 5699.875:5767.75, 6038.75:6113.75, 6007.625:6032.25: 0.04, 6.33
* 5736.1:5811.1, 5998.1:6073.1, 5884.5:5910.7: 0.16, 6.37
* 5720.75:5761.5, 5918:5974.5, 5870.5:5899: 0.07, 6.22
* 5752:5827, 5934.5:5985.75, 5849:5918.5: 0.04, 6.32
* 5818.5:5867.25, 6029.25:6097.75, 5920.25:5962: 0.06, 6.67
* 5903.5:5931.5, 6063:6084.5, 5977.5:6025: 0.04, 6.4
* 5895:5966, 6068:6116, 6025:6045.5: -0.07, 6.29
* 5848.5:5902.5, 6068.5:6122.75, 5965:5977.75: 0.04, 6.2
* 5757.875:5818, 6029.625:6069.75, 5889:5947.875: 0.08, 6.5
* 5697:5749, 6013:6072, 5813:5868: -0.09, 6.26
